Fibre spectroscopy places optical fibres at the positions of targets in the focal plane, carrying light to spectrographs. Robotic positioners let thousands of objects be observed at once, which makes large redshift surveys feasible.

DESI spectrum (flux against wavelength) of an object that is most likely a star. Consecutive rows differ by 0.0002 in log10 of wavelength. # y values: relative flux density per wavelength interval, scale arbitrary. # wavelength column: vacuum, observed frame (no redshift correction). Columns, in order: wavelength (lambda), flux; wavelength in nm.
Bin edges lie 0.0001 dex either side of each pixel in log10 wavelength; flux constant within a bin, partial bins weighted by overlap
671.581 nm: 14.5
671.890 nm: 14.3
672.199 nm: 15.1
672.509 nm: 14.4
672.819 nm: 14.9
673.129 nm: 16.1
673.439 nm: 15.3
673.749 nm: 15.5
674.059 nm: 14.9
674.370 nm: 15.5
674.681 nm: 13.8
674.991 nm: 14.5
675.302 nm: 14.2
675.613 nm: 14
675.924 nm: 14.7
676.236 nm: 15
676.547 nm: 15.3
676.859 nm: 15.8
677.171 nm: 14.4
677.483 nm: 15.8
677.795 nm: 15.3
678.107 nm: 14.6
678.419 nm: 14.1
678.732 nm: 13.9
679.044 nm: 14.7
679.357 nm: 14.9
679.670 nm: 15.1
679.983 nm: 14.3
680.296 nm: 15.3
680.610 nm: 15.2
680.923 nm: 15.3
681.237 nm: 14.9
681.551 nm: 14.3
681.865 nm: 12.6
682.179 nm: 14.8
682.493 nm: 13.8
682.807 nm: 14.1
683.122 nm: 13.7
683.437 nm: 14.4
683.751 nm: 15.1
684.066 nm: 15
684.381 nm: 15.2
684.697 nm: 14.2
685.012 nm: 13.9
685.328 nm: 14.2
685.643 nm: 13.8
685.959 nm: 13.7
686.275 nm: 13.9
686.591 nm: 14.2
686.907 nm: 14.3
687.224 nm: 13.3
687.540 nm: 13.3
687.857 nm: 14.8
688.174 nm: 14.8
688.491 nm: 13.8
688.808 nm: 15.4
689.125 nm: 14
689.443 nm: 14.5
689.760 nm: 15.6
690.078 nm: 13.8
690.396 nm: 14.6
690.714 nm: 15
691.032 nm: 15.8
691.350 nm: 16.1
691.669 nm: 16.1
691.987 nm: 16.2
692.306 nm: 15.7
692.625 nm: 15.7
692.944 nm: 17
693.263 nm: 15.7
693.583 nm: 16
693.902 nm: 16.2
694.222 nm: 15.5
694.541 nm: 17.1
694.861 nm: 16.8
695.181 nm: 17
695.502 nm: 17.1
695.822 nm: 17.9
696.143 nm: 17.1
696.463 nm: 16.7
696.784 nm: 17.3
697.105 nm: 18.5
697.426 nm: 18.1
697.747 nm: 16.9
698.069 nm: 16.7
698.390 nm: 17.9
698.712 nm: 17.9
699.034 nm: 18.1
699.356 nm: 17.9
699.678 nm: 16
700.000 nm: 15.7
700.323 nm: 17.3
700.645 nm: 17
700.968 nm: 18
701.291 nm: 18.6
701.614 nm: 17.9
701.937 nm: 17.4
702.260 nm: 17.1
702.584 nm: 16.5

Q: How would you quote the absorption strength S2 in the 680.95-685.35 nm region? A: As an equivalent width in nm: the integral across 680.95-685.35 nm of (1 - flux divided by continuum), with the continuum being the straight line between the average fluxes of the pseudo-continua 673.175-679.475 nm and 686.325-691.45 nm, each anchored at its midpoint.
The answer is 0.10 nm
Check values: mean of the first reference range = 14.8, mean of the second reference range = 14.6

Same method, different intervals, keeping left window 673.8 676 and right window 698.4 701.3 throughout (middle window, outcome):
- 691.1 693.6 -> 0.07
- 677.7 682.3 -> 0.16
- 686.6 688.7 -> 0.25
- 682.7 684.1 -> 0.10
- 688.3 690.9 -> 0.26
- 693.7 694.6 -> 0.03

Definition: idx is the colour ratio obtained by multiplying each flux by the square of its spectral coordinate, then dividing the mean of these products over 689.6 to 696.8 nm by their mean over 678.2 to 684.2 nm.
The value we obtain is 1.15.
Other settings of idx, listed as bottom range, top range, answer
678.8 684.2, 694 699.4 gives 1.24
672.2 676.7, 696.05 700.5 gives 1.25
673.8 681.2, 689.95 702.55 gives 1.20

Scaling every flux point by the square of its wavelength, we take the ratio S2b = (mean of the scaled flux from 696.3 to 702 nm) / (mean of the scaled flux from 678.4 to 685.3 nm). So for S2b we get 1.27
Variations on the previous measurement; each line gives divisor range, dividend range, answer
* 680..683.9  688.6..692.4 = 1.08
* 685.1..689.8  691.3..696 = 1.18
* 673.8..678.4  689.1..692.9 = 1.08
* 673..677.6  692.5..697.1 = 1.18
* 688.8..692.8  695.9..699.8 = 1.17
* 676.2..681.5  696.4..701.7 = 1.24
